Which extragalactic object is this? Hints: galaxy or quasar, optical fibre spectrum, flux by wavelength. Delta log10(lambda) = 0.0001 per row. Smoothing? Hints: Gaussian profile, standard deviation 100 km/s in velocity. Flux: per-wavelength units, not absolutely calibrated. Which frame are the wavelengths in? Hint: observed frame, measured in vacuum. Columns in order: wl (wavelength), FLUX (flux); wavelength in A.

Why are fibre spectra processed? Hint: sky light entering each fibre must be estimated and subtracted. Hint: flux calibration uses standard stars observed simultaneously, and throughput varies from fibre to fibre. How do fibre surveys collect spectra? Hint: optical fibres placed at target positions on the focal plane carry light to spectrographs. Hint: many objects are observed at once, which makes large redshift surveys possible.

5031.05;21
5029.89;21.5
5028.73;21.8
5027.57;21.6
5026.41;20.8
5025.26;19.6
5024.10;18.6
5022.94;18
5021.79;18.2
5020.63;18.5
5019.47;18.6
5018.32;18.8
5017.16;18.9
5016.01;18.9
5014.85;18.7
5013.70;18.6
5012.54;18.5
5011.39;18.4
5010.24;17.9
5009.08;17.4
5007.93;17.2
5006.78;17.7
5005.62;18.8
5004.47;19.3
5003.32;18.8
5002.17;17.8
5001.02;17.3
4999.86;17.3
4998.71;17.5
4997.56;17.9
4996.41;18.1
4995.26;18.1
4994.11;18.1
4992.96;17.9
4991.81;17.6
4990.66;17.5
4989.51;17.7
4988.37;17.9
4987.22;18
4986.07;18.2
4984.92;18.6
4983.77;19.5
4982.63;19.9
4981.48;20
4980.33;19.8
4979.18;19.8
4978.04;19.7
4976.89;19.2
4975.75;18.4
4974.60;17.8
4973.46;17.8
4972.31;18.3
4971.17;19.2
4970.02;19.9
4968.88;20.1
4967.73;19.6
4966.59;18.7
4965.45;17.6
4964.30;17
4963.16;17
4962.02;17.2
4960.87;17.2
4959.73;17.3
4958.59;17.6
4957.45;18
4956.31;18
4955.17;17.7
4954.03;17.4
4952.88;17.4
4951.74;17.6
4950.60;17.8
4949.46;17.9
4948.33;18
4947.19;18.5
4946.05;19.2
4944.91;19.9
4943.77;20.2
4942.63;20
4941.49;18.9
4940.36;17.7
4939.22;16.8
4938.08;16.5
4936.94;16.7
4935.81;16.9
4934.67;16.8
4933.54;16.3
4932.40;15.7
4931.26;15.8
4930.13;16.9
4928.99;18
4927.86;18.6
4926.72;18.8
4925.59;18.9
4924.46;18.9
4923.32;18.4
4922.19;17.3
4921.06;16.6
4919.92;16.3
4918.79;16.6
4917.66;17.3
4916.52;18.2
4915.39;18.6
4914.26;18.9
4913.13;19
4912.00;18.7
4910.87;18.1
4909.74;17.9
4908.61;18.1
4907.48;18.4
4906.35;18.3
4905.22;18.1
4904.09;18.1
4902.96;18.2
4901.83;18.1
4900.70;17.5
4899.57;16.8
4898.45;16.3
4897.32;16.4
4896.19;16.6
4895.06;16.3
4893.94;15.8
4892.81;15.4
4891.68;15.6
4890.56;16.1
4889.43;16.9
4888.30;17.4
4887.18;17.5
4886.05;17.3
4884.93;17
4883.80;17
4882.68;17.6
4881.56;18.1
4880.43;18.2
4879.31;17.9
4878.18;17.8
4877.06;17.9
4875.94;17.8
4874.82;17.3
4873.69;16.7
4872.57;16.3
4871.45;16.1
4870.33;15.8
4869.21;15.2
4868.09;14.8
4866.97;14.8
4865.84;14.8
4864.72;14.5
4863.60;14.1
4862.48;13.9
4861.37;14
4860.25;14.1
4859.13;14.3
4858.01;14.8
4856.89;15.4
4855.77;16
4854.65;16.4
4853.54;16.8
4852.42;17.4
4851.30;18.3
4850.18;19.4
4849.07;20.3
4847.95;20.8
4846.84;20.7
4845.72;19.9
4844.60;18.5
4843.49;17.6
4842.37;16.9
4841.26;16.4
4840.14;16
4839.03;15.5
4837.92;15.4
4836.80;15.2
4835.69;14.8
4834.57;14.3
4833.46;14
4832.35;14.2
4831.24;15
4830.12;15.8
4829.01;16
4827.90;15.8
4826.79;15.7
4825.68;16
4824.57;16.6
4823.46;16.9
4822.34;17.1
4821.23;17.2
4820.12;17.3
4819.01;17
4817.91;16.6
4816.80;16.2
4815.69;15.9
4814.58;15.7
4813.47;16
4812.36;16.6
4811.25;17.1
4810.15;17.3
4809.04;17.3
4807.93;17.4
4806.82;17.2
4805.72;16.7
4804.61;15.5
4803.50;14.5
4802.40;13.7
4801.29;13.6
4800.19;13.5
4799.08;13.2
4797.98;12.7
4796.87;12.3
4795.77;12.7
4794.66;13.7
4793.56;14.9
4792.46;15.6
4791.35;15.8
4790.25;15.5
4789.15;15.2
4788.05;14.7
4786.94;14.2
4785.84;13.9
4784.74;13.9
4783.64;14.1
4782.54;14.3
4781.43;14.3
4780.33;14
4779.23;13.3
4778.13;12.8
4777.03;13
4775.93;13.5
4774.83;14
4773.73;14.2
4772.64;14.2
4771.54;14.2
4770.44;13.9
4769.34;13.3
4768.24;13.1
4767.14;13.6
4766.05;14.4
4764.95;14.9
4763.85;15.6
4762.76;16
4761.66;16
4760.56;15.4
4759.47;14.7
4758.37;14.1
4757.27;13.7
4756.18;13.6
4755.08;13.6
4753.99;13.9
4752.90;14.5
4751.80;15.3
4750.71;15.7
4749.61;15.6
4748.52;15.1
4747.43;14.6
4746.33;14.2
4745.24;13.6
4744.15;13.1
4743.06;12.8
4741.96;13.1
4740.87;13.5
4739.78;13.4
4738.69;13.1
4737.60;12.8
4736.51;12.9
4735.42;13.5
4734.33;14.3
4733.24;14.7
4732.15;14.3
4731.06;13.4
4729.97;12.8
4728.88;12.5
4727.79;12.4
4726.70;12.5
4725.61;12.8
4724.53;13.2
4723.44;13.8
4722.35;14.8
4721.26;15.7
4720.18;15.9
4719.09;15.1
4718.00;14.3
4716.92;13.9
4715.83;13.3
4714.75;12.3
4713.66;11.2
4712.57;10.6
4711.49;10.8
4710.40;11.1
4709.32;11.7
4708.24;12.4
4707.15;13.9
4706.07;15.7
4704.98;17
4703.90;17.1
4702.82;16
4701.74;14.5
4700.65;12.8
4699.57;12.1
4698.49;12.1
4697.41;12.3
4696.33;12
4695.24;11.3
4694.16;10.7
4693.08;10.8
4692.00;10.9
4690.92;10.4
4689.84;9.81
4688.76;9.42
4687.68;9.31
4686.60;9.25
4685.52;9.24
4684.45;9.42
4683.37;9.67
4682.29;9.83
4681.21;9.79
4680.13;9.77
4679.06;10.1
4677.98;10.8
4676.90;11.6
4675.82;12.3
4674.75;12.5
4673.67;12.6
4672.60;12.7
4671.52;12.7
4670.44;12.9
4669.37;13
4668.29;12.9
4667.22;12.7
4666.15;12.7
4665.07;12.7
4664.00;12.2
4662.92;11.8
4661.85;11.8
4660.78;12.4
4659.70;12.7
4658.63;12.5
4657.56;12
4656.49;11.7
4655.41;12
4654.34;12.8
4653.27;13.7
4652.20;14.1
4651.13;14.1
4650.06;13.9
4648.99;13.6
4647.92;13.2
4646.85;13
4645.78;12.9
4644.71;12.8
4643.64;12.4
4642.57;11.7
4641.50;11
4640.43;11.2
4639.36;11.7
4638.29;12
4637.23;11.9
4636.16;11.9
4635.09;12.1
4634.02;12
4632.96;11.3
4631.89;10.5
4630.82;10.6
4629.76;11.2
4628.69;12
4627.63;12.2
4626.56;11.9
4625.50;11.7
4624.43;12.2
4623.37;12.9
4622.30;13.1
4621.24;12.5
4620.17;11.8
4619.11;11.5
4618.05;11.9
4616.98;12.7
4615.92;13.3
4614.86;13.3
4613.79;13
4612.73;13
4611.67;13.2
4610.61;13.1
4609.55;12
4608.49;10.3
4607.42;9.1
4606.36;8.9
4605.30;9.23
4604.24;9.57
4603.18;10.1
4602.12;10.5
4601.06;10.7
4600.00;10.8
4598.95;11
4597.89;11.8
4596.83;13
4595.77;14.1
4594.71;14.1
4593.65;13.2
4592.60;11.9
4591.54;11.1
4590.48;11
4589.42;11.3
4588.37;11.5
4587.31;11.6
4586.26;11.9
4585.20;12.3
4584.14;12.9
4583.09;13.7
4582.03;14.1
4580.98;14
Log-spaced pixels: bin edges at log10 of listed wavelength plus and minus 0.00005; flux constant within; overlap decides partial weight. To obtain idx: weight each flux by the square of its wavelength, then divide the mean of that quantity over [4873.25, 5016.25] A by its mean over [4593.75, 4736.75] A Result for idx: 1.64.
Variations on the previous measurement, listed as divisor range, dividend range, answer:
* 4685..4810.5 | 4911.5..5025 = 1.45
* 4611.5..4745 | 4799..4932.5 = 1.45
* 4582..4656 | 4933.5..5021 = 1.76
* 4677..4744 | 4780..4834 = 1.28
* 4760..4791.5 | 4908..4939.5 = 1.31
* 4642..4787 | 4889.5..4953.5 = 1.47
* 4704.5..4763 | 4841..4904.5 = 1.29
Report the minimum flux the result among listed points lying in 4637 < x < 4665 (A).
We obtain 11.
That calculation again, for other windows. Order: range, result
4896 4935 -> 15.7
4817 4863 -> 13.9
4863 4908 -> 14.1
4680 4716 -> 9.24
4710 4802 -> 10.6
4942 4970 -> 17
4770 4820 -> 12.3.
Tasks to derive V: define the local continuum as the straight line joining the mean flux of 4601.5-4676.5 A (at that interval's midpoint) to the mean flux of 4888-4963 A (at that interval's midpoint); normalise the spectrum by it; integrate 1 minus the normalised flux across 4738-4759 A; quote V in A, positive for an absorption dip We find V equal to 0.3 A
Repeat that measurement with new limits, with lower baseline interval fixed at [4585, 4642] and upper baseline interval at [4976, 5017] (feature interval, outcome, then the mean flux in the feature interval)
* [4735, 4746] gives 0.6 A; 13.2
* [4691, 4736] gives 0.9 A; 13.2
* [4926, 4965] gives -0.4 A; 17.7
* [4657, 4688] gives 3.0 A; 11.5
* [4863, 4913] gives -1.2 A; 16.9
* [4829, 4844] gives 0.1 A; 15.5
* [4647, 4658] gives -0.6 A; 13.1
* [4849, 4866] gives 0.2 A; 15.8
